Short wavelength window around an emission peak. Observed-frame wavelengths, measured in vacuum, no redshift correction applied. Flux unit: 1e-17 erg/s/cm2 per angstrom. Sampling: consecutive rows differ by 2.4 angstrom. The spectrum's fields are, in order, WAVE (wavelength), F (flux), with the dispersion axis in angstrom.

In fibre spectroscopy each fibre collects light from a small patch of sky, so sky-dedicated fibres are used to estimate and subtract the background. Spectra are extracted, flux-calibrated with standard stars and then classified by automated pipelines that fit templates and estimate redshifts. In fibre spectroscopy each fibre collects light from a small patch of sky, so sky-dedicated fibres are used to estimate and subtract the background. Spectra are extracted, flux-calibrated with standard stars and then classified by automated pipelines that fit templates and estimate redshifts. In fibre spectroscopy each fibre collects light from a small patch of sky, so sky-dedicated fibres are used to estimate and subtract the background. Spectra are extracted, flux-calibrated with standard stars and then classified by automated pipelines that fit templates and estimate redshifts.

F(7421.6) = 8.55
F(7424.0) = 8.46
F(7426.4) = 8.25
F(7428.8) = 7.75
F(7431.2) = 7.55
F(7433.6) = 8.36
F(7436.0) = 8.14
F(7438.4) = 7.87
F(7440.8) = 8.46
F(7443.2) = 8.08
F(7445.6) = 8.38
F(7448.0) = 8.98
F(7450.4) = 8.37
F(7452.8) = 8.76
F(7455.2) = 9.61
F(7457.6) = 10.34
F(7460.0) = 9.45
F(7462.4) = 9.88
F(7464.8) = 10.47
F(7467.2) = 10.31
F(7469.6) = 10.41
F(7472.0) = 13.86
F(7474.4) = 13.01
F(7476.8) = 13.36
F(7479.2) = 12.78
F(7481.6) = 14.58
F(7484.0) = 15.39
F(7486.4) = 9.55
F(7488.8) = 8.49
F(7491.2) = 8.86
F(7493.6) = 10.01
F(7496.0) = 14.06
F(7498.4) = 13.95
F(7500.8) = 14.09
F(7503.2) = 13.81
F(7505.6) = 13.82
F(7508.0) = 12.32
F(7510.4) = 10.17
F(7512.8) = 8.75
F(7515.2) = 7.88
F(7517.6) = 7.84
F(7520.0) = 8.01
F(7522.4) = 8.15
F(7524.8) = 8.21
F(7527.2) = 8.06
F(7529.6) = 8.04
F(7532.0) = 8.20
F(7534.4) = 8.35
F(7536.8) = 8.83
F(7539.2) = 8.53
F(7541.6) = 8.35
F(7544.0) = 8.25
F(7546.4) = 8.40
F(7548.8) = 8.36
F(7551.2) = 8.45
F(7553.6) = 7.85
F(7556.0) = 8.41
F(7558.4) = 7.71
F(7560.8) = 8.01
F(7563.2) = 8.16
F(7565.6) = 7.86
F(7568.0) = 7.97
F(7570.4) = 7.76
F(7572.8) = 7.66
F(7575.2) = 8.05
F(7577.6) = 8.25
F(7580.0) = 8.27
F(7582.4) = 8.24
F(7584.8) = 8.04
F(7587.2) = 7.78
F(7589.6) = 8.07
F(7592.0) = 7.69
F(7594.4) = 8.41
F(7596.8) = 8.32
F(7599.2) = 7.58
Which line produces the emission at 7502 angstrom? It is [N II]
